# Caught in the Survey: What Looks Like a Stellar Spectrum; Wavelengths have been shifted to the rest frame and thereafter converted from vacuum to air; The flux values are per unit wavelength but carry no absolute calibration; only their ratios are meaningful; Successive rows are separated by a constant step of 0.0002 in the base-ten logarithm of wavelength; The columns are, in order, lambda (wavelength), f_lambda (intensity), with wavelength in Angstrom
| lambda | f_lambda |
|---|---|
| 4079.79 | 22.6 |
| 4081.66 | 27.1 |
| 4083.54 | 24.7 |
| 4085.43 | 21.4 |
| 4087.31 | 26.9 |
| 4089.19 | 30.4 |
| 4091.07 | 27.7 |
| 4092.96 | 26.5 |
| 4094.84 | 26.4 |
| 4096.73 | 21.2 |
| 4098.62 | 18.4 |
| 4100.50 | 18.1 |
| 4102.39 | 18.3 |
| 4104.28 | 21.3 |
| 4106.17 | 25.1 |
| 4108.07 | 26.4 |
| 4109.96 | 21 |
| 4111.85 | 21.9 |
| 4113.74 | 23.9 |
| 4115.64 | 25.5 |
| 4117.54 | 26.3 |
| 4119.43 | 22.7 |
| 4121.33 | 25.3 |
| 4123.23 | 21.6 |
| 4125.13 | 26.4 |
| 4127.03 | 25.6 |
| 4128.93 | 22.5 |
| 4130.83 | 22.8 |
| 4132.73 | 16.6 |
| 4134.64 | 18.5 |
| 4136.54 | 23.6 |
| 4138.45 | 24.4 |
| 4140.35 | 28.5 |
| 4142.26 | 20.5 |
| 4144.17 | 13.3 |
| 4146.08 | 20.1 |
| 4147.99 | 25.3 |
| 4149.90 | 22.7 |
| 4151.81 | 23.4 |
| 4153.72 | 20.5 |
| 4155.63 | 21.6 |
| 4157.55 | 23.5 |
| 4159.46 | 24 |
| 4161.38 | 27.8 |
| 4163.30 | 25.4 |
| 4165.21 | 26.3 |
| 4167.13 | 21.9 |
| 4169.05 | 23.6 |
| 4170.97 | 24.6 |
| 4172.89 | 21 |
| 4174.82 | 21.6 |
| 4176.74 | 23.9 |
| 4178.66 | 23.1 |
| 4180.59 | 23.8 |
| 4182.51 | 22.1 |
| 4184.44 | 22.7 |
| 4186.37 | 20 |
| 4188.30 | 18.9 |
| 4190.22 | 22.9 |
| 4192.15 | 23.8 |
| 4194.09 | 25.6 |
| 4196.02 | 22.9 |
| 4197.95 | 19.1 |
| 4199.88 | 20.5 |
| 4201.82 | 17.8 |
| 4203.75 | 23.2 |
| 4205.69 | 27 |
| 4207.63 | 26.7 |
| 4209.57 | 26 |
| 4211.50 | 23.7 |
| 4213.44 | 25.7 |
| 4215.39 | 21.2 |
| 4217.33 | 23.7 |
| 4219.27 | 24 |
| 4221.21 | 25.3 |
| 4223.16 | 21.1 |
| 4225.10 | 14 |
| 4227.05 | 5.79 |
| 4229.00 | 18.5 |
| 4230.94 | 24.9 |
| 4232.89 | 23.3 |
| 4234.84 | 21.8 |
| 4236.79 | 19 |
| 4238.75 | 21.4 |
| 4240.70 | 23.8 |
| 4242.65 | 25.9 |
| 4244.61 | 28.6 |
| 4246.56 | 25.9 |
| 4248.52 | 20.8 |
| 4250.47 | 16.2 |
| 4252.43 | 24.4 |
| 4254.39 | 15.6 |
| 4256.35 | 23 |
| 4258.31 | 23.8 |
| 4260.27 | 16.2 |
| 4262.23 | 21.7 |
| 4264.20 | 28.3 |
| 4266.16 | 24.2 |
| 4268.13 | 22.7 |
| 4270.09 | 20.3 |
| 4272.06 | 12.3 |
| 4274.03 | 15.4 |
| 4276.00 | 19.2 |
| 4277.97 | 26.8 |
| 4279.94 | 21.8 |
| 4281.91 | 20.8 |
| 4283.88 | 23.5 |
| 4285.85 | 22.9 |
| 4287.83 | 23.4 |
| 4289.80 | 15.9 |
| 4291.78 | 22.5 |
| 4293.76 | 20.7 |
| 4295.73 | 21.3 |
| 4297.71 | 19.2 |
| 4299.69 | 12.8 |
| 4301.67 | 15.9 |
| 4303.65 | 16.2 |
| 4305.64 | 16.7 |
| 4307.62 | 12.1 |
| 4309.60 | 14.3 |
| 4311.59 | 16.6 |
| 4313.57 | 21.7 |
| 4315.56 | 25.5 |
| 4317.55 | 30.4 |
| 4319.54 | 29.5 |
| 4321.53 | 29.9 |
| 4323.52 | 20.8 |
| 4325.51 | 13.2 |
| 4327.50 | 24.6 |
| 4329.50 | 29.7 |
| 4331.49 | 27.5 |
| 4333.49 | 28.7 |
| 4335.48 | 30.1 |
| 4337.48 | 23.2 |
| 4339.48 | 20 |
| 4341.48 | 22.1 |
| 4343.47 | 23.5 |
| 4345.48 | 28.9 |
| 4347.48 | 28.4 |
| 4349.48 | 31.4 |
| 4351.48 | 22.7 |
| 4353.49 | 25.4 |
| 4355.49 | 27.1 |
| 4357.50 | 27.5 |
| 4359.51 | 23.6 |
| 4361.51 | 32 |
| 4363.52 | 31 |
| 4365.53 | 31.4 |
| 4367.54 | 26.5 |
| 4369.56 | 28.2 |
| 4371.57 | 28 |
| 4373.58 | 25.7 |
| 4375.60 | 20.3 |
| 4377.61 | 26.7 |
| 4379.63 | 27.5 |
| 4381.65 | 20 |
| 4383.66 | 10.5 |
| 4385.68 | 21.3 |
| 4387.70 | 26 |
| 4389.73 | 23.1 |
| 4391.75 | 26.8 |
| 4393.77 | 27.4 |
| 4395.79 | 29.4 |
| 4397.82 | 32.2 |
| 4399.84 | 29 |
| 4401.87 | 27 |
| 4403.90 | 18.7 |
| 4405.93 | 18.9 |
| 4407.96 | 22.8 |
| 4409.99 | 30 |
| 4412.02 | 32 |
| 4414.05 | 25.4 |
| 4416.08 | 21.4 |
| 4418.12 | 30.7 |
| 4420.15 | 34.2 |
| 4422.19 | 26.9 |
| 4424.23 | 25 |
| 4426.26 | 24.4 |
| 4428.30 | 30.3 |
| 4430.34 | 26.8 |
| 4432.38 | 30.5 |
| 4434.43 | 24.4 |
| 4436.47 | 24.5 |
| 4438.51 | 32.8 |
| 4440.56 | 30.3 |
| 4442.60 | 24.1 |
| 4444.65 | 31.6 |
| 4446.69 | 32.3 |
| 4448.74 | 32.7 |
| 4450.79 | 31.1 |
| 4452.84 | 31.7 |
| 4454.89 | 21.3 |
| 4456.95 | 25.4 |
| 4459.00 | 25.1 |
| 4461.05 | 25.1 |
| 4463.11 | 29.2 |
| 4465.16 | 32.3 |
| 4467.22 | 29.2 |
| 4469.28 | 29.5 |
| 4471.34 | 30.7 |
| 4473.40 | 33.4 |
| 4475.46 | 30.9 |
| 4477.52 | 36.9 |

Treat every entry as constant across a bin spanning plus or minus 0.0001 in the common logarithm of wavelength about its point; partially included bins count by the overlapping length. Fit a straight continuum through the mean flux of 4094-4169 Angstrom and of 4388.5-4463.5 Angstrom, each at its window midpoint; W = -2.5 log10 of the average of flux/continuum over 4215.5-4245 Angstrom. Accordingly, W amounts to 0.15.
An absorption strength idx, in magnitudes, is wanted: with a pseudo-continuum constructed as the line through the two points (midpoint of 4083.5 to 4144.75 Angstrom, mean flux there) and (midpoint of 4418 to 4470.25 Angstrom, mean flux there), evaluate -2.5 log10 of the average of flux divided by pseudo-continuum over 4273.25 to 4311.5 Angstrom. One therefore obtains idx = 0.34 mag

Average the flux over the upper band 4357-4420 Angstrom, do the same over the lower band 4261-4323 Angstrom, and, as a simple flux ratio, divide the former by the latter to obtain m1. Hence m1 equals 1.25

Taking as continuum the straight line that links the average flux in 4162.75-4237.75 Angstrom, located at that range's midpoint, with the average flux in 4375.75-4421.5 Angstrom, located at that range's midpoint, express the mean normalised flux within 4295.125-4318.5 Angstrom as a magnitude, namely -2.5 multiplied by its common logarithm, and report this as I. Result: 0.28 mag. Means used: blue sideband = 22.2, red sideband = 25.4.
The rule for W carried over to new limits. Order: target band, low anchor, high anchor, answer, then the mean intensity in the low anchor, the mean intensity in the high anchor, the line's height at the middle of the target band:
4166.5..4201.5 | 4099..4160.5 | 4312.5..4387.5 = 0.05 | 22.5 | 25.5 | 23.2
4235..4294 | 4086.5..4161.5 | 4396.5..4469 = 0.17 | 23.1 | 27.7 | 25.2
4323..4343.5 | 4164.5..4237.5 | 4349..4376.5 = 0.09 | 22.1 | 27.1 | 26.2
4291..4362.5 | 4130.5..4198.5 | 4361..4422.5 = 0.08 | 22.5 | 26.1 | 25.1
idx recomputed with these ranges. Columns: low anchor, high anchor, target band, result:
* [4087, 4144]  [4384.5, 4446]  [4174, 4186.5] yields 0.07 mag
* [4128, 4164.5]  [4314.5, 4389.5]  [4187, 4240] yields 0.08 mag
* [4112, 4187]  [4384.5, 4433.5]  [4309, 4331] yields 0.08 mag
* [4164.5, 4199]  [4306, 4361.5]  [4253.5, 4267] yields 0.08 mag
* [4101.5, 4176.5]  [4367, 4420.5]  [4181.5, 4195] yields 0.06 mag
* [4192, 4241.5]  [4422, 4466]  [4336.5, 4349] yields 0.03 mag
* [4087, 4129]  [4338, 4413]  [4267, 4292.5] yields 0.21 mag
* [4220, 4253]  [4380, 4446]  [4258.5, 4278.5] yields 0.07 mag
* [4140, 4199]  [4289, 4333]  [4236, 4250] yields -0.08 mag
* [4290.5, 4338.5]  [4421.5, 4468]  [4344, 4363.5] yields -0.16 mag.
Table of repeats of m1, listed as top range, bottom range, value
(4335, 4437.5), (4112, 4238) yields 1.16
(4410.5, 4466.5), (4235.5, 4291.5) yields 1.31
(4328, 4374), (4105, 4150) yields 1.18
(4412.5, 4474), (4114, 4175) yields 1.23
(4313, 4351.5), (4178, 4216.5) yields 1.13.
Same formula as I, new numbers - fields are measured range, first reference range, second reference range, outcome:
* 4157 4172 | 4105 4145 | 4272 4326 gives -0.11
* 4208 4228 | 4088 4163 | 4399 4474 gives 0.15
